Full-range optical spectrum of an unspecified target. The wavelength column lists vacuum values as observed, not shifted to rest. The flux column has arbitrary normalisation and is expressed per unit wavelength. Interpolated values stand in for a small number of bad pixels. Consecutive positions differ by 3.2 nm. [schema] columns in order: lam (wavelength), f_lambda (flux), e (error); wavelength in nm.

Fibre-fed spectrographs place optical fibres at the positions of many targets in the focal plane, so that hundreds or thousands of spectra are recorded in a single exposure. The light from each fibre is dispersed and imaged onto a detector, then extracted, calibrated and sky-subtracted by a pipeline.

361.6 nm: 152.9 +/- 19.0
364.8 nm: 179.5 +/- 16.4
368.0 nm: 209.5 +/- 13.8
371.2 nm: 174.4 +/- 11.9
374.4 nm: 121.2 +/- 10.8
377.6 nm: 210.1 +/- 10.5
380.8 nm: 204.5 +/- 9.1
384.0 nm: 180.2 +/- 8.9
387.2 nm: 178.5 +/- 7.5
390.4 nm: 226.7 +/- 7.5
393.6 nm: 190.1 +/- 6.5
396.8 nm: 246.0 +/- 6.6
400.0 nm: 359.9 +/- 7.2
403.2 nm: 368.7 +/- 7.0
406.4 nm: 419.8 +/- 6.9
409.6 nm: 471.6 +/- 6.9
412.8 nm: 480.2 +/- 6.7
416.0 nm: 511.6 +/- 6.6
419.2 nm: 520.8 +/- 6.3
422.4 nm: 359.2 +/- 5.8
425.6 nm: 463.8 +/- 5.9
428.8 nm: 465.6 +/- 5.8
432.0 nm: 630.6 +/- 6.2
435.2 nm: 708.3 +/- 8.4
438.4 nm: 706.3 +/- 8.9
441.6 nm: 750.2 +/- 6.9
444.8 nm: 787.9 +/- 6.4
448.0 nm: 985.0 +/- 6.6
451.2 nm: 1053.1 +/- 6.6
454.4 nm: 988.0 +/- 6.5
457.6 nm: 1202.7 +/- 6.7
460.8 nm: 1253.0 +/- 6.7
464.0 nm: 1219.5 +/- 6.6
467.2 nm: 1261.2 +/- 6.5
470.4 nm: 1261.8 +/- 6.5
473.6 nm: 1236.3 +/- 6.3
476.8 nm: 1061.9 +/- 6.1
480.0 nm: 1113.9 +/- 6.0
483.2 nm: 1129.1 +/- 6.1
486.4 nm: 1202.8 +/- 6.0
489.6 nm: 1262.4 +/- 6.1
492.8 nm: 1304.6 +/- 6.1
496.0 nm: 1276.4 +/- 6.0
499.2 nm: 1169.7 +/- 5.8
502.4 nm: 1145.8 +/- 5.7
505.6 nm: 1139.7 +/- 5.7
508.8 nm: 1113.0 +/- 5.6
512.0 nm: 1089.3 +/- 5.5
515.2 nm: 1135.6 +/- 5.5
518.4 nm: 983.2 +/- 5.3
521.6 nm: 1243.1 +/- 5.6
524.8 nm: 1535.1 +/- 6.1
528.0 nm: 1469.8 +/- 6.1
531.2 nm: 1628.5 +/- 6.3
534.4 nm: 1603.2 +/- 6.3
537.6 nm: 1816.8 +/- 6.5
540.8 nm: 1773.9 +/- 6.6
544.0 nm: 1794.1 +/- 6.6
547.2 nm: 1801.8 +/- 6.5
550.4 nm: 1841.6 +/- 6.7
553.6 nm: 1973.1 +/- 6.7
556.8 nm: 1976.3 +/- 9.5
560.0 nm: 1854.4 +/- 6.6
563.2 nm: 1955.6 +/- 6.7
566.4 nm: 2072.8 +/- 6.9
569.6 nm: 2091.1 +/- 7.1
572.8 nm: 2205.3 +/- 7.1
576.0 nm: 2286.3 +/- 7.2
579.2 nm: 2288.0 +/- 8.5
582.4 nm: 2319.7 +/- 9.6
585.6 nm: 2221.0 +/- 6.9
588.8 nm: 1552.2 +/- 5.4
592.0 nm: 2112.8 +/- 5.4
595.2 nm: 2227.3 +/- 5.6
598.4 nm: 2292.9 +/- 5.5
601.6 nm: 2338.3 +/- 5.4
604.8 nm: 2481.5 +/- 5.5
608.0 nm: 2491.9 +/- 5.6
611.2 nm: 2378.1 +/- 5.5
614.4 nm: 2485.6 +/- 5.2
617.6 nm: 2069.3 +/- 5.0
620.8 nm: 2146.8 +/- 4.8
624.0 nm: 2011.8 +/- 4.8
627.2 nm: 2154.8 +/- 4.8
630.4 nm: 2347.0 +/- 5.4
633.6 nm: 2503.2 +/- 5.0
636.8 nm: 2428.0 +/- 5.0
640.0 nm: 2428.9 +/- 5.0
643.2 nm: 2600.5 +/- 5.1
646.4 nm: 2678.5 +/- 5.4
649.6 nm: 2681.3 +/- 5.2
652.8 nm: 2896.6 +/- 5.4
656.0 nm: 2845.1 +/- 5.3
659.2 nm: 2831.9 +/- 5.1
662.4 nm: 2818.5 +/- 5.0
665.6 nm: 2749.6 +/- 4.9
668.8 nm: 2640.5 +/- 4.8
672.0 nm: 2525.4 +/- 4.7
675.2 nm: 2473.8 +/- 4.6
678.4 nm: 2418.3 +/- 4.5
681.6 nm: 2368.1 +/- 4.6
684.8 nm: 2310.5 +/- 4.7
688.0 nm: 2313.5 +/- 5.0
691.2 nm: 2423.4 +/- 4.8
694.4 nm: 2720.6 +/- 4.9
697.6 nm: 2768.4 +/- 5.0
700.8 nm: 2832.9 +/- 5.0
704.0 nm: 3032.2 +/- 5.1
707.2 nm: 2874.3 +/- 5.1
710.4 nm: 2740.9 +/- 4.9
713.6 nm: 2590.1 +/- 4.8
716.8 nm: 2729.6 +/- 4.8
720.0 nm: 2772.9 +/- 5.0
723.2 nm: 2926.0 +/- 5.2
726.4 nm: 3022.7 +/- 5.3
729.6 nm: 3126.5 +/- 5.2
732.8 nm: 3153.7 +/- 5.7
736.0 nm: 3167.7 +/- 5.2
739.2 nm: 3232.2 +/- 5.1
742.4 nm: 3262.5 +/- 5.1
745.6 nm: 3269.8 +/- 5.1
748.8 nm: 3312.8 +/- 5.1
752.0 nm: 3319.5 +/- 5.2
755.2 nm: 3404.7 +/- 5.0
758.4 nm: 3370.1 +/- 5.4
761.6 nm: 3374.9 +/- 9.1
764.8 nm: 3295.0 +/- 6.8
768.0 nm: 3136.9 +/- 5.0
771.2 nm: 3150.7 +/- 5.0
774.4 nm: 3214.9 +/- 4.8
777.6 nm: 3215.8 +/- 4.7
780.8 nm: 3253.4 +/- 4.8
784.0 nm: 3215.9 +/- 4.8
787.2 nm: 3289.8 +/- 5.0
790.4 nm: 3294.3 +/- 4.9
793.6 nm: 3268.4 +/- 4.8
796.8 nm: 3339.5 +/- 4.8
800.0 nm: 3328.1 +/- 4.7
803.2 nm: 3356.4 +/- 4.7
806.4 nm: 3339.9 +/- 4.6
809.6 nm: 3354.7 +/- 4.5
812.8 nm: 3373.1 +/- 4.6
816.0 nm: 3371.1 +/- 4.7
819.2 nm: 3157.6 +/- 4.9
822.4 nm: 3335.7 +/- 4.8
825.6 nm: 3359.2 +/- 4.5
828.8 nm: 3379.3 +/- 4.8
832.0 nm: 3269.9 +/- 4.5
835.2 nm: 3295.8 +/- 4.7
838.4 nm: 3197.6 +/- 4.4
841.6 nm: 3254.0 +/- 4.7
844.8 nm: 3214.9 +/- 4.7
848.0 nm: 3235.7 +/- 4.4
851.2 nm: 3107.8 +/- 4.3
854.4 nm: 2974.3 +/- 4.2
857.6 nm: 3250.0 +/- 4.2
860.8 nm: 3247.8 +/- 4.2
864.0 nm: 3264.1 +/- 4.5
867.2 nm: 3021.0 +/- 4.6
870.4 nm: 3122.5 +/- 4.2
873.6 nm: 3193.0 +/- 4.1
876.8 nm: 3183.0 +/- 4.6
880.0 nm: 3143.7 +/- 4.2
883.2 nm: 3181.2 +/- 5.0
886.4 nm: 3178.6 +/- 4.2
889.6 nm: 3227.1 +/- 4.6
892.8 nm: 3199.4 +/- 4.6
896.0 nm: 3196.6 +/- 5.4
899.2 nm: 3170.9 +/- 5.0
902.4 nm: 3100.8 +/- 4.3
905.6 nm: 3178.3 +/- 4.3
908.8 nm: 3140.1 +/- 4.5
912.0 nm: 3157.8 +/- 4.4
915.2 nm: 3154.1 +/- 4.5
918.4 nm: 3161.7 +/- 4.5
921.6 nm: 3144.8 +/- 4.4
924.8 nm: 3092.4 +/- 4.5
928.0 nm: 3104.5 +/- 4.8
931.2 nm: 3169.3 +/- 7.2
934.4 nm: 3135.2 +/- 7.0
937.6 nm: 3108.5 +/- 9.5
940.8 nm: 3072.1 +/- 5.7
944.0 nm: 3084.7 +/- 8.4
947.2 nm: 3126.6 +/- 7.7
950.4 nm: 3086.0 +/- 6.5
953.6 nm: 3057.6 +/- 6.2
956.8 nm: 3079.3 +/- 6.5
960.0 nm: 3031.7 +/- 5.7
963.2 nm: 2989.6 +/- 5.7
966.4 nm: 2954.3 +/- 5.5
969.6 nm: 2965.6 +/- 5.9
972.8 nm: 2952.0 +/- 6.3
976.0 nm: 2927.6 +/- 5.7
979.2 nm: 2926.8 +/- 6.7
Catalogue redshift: 0.00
